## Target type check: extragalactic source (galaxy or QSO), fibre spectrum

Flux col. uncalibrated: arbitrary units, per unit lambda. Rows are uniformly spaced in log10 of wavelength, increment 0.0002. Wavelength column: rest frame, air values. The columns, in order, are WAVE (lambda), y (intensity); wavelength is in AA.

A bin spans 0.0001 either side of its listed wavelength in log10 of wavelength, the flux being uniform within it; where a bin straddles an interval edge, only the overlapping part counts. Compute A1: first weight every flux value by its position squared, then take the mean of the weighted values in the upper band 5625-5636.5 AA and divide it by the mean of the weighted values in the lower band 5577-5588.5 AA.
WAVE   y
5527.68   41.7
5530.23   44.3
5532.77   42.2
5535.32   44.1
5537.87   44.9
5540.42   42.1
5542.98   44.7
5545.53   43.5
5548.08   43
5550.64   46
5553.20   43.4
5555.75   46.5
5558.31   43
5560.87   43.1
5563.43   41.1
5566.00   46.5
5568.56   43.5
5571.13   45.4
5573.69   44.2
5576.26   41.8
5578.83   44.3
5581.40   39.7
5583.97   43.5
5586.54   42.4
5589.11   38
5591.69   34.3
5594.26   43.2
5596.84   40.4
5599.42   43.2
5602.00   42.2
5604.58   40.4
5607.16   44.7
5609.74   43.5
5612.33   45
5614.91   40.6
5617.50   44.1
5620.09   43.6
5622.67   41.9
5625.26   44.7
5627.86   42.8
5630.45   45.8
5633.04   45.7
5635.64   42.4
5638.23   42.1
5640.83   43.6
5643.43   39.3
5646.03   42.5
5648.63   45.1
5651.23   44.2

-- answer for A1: 1.07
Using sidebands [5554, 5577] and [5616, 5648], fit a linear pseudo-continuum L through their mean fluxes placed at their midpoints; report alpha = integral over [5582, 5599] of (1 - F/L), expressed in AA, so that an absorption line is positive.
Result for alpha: 1.3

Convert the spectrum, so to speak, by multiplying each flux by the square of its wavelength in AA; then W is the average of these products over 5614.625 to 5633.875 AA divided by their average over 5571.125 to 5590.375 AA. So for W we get 1.05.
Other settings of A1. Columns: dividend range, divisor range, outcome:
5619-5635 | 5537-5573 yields 1.03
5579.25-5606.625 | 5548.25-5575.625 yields 0.94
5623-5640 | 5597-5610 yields 1.04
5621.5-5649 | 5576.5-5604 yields 1.07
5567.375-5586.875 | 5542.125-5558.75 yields 0.98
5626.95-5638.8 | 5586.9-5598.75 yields 1.13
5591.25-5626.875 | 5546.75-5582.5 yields 0.99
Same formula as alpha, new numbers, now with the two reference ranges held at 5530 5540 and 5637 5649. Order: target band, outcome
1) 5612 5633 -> -0.5 AA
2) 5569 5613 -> 0.9 AA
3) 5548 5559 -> -0.3 AA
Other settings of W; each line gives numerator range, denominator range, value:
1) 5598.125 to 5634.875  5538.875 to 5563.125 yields 1.01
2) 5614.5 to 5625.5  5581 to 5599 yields 1.08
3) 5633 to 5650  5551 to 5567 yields 1.00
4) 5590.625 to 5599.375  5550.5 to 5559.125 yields 0.91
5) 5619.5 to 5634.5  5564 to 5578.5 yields 1.02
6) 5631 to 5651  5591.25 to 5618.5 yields 1.04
